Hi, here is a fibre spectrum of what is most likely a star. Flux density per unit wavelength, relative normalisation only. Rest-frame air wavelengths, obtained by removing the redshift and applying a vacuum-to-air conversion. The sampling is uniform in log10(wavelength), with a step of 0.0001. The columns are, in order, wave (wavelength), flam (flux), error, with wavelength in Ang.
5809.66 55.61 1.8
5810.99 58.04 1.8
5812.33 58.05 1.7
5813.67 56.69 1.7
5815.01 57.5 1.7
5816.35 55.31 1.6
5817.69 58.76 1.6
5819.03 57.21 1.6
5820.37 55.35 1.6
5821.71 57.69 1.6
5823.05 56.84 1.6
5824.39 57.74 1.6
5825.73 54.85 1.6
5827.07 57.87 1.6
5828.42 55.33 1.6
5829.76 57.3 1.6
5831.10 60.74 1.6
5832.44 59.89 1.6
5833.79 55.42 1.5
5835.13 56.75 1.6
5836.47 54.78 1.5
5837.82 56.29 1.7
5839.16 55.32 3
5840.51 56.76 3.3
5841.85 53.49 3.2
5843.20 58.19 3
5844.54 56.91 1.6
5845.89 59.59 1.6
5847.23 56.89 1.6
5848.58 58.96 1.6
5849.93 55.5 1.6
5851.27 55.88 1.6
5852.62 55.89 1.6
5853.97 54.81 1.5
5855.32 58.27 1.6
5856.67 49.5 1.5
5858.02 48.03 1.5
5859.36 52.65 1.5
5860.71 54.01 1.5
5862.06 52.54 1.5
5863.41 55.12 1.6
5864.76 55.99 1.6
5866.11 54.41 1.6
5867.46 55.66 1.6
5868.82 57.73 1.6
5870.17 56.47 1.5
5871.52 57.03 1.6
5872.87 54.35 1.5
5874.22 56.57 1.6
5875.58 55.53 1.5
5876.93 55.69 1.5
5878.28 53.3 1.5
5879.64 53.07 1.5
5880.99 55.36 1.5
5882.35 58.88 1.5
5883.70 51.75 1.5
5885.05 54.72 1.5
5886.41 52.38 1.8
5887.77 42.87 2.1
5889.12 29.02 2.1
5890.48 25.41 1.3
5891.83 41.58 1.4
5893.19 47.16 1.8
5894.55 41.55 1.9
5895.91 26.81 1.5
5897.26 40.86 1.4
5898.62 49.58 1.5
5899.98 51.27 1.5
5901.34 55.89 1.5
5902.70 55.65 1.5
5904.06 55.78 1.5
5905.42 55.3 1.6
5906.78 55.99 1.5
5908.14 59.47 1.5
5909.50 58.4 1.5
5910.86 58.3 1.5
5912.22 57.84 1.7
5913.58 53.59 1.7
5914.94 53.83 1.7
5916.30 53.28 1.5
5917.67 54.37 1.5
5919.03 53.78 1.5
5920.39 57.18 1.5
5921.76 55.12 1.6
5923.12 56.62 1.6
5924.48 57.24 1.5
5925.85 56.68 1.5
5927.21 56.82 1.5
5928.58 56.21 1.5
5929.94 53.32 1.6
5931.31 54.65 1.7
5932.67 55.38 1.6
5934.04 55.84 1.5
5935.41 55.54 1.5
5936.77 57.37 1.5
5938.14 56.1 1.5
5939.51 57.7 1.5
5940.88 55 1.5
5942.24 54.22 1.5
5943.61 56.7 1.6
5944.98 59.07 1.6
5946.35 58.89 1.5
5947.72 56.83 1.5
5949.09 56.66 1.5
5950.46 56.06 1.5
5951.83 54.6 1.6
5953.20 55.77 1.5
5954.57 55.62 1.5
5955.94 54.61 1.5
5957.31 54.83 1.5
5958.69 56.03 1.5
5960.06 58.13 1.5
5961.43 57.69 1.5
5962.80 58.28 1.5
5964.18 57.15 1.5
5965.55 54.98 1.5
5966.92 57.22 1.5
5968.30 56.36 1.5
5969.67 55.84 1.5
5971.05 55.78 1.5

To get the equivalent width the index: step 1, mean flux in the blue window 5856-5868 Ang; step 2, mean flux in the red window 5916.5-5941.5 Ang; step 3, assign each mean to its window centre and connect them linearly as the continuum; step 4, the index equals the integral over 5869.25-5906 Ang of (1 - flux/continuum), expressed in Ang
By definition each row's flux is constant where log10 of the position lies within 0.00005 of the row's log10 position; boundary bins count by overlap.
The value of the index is 3.2 Ang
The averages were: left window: 53.1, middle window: 49.4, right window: 55.8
